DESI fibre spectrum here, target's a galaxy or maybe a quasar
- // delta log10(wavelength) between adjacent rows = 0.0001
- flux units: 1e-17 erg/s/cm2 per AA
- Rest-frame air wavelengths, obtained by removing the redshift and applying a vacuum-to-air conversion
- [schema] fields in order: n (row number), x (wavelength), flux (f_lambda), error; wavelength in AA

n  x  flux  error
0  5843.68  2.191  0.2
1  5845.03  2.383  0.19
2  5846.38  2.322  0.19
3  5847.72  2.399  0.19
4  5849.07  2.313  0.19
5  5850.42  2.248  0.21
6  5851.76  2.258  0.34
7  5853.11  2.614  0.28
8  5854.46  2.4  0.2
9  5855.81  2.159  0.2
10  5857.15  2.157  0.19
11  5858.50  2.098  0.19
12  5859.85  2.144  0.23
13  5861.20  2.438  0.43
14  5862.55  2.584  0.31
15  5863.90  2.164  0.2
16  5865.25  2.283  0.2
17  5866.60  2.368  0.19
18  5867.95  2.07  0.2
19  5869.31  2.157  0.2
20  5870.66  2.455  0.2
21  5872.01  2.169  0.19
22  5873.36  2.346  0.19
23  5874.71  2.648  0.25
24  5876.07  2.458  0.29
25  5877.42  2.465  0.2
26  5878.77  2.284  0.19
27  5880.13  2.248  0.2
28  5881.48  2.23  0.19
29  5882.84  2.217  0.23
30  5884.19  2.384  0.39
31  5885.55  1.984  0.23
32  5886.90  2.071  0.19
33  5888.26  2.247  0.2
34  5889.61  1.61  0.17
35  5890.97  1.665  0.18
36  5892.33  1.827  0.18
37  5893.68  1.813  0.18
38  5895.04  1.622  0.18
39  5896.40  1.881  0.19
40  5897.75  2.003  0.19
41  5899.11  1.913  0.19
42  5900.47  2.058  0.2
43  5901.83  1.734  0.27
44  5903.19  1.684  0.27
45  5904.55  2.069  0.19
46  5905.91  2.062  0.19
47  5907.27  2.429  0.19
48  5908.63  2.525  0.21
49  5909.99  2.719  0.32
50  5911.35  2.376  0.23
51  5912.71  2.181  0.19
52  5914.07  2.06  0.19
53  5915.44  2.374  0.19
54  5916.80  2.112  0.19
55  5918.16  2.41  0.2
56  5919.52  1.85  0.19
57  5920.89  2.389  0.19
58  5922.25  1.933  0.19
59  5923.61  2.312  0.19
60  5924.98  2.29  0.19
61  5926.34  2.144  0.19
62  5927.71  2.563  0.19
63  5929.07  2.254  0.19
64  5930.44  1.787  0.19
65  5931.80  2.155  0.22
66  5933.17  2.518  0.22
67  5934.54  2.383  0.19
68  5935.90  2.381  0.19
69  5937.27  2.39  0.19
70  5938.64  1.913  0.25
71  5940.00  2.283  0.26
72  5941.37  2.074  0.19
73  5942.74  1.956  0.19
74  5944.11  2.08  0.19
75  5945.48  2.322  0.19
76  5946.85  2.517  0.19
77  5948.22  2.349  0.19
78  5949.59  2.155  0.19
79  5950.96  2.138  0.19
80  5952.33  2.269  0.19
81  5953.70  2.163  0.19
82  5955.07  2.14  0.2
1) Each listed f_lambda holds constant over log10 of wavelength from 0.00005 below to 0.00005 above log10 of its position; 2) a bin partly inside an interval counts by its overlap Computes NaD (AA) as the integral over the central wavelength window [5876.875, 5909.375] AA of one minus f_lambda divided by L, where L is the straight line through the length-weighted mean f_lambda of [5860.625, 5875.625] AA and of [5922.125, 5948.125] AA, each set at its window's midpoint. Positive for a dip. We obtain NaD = 3.6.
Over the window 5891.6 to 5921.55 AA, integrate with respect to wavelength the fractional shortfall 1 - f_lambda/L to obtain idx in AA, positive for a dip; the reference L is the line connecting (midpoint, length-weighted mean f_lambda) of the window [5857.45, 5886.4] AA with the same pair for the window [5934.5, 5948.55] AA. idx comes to 2.2 AA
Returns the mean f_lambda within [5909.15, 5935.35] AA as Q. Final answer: 2.26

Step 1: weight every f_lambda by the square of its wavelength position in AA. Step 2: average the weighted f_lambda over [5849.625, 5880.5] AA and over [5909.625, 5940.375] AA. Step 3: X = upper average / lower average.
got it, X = 1.0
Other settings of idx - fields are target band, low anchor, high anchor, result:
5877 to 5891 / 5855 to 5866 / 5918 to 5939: 0.7 AA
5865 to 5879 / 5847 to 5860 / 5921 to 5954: -0.4 AA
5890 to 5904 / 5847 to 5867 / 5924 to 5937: 2.9 AA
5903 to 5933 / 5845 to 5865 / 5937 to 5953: 0.1 AA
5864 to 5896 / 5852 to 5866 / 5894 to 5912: 0.6 AA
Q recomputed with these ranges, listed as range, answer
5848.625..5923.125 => 2.18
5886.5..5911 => 2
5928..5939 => 2.24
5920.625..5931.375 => 2.2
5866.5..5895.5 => 2.15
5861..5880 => 2.34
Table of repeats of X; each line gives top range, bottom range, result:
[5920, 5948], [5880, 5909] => 1.13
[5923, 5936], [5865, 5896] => 1.07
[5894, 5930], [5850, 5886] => 0.95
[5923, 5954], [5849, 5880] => 0.99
